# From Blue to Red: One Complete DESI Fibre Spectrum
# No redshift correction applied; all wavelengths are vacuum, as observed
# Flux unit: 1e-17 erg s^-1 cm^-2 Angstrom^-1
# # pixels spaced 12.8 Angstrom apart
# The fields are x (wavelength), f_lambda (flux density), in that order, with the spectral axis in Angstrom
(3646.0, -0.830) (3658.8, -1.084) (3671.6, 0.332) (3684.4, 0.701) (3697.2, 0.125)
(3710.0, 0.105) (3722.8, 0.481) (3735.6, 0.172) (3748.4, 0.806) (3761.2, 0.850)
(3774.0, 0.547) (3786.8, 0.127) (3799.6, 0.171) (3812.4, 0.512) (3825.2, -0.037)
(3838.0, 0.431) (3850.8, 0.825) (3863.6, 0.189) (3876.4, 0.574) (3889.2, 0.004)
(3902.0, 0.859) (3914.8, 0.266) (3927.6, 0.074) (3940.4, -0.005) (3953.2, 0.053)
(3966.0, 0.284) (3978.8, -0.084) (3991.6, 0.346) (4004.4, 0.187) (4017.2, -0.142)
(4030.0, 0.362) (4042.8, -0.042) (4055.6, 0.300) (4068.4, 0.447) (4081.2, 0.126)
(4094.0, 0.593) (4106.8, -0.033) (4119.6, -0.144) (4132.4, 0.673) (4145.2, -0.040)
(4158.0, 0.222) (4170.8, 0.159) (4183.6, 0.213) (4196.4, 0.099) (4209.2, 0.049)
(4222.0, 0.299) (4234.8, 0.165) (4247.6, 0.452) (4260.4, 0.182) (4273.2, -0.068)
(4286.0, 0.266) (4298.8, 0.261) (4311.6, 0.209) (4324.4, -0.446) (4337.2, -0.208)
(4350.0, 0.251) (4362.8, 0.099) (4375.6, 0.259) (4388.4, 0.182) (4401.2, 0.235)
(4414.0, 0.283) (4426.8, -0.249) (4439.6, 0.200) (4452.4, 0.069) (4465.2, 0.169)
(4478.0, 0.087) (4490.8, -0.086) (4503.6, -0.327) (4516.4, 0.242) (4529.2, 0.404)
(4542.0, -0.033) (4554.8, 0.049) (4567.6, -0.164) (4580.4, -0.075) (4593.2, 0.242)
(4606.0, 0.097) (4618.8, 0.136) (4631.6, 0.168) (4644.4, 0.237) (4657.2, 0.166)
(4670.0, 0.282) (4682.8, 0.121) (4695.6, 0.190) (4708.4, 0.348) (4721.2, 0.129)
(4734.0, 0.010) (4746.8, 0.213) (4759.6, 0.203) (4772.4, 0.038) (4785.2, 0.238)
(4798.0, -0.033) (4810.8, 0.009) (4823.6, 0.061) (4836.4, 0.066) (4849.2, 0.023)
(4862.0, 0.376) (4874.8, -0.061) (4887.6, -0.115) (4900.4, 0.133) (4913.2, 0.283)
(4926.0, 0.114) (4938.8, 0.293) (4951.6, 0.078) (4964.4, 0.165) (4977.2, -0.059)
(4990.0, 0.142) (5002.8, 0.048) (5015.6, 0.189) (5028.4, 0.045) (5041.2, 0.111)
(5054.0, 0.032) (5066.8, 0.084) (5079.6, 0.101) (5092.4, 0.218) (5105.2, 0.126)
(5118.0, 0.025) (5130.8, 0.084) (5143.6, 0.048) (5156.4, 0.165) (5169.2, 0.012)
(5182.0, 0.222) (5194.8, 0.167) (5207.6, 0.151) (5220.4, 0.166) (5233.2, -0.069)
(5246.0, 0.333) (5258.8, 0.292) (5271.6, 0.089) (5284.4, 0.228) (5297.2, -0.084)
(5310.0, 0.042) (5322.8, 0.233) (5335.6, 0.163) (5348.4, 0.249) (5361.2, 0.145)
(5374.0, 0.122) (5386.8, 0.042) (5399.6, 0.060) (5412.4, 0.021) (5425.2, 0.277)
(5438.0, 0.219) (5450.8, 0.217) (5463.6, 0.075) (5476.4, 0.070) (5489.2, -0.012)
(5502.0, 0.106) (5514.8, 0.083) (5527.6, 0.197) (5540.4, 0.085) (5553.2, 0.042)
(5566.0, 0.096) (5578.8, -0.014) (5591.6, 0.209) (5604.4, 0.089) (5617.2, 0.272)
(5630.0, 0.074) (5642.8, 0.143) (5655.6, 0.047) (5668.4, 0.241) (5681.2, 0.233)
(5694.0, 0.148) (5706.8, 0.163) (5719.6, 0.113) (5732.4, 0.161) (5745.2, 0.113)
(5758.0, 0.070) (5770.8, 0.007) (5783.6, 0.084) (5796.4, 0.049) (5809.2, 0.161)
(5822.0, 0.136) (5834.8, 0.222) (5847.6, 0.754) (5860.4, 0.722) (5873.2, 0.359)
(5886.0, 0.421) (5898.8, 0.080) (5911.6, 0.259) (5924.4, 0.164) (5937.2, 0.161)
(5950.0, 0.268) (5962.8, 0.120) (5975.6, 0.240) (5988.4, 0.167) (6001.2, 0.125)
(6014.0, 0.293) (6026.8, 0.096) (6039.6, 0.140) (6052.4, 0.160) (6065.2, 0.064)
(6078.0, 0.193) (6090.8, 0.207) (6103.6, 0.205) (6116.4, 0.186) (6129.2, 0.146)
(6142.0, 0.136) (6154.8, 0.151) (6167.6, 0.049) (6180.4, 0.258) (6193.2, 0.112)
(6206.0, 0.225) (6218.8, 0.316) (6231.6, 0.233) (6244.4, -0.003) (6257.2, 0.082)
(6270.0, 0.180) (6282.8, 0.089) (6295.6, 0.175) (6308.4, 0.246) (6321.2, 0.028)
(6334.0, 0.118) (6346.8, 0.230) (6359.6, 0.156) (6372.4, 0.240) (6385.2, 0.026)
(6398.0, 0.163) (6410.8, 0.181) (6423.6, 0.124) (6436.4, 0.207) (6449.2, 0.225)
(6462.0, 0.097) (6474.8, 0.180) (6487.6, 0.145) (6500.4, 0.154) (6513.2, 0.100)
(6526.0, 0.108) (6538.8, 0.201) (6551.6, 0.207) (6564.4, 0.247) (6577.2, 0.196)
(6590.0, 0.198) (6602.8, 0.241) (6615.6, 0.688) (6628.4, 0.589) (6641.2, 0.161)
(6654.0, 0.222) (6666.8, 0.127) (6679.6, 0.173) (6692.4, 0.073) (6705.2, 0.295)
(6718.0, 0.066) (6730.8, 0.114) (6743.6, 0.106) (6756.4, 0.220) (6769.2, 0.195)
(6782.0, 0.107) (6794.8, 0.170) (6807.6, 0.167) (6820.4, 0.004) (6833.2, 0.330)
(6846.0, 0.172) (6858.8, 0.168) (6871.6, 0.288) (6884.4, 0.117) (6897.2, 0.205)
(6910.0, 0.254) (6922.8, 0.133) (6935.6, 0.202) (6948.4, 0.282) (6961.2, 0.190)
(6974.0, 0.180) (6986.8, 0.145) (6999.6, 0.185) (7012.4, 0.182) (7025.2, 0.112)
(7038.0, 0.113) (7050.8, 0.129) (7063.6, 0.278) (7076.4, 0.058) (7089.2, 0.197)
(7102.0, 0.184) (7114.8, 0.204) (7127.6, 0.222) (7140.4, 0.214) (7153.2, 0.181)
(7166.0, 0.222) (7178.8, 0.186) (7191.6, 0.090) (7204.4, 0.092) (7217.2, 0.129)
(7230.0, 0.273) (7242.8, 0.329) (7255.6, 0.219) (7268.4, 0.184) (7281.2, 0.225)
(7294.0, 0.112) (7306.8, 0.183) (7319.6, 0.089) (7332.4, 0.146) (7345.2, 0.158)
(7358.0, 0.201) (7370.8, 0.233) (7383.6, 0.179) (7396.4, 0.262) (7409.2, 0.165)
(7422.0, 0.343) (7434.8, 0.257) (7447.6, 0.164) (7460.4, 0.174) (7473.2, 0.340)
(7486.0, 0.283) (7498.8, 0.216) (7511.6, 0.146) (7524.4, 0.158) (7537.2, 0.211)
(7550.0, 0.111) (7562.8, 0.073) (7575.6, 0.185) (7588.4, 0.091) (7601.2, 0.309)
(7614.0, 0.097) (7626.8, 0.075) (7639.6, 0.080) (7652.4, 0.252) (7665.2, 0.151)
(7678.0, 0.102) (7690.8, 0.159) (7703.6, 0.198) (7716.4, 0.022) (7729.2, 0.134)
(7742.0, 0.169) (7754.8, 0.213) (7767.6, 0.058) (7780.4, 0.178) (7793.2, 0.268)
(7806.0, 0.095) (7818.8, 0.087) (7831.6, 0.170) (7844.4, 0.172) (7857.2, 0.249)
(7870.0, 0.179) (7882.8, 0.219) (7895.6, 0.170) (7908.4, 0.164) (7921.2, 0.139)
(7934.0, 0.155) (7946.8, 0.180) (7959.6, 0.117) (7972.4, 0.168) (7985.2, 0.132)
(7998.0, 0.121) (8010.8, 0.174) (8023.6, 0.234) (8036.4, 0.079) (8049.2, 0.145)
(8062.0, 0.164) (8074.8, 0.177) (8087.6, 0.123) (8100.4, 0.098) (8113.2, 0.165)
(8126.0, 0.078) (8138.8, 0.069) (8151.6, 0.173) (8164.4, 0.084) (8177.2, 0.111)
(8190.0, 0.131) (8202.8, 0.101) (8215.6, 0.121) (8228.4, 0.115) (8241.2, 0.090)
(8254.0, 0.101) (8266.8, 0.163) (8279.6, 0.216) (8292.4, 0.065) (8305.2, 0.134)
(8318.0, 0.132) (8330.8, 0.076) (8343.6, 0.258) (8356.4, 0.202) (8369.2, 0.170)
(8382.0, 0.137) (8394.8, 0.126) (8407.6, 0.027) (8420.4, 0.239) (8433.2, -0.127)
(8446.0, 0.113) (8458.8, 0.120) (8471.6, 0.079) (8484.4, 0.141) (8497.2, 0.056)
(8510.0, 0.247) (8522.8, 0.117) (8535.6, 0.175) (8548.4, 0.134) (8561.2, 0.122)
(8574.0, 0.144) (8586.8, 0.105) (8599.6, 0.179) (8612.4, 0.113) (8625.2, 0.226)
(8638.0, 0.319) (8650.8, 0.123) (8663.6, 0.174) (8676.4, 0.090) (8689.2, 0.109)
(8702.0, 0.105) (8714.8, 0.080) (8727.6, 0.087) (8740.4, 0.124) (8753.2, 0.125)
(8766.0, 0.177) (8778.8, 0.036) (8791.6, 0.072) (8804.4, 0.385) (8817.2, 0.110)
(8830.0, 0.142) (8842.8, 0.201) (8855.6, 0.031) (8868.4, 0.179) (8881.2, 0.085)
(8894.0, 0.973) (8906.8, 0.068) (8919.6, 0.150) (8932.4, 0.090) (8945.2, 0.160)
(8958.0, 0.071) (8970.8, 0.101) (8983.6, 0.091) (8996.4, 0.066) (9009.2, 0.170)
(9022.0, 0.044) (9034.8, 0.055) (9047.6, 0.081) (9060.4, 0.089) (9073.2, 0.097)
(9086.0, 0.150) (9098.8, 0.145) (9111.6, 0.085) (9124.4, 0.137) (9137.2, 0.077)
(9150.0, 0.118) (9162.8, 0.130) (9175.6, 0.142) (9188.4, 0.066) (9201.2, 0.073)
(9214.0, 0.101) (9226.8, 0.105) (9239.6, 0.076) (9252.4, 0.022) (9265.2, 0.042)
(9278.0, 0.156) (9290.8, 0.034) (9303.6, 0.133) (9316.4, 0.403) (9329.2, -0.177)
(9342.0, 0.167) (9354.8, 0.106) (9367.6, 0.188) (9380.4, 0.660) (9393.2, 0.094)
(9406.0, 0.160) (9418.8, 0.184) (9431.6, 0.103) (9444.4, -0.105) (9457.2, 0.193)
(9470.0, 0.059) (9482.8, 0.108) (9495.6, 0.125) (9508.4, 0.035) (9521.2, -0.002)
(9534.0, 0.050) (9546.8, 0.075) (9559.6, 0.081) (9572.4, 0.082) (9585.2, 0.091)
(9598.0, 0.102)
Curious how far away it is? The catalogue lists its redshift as 0.776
